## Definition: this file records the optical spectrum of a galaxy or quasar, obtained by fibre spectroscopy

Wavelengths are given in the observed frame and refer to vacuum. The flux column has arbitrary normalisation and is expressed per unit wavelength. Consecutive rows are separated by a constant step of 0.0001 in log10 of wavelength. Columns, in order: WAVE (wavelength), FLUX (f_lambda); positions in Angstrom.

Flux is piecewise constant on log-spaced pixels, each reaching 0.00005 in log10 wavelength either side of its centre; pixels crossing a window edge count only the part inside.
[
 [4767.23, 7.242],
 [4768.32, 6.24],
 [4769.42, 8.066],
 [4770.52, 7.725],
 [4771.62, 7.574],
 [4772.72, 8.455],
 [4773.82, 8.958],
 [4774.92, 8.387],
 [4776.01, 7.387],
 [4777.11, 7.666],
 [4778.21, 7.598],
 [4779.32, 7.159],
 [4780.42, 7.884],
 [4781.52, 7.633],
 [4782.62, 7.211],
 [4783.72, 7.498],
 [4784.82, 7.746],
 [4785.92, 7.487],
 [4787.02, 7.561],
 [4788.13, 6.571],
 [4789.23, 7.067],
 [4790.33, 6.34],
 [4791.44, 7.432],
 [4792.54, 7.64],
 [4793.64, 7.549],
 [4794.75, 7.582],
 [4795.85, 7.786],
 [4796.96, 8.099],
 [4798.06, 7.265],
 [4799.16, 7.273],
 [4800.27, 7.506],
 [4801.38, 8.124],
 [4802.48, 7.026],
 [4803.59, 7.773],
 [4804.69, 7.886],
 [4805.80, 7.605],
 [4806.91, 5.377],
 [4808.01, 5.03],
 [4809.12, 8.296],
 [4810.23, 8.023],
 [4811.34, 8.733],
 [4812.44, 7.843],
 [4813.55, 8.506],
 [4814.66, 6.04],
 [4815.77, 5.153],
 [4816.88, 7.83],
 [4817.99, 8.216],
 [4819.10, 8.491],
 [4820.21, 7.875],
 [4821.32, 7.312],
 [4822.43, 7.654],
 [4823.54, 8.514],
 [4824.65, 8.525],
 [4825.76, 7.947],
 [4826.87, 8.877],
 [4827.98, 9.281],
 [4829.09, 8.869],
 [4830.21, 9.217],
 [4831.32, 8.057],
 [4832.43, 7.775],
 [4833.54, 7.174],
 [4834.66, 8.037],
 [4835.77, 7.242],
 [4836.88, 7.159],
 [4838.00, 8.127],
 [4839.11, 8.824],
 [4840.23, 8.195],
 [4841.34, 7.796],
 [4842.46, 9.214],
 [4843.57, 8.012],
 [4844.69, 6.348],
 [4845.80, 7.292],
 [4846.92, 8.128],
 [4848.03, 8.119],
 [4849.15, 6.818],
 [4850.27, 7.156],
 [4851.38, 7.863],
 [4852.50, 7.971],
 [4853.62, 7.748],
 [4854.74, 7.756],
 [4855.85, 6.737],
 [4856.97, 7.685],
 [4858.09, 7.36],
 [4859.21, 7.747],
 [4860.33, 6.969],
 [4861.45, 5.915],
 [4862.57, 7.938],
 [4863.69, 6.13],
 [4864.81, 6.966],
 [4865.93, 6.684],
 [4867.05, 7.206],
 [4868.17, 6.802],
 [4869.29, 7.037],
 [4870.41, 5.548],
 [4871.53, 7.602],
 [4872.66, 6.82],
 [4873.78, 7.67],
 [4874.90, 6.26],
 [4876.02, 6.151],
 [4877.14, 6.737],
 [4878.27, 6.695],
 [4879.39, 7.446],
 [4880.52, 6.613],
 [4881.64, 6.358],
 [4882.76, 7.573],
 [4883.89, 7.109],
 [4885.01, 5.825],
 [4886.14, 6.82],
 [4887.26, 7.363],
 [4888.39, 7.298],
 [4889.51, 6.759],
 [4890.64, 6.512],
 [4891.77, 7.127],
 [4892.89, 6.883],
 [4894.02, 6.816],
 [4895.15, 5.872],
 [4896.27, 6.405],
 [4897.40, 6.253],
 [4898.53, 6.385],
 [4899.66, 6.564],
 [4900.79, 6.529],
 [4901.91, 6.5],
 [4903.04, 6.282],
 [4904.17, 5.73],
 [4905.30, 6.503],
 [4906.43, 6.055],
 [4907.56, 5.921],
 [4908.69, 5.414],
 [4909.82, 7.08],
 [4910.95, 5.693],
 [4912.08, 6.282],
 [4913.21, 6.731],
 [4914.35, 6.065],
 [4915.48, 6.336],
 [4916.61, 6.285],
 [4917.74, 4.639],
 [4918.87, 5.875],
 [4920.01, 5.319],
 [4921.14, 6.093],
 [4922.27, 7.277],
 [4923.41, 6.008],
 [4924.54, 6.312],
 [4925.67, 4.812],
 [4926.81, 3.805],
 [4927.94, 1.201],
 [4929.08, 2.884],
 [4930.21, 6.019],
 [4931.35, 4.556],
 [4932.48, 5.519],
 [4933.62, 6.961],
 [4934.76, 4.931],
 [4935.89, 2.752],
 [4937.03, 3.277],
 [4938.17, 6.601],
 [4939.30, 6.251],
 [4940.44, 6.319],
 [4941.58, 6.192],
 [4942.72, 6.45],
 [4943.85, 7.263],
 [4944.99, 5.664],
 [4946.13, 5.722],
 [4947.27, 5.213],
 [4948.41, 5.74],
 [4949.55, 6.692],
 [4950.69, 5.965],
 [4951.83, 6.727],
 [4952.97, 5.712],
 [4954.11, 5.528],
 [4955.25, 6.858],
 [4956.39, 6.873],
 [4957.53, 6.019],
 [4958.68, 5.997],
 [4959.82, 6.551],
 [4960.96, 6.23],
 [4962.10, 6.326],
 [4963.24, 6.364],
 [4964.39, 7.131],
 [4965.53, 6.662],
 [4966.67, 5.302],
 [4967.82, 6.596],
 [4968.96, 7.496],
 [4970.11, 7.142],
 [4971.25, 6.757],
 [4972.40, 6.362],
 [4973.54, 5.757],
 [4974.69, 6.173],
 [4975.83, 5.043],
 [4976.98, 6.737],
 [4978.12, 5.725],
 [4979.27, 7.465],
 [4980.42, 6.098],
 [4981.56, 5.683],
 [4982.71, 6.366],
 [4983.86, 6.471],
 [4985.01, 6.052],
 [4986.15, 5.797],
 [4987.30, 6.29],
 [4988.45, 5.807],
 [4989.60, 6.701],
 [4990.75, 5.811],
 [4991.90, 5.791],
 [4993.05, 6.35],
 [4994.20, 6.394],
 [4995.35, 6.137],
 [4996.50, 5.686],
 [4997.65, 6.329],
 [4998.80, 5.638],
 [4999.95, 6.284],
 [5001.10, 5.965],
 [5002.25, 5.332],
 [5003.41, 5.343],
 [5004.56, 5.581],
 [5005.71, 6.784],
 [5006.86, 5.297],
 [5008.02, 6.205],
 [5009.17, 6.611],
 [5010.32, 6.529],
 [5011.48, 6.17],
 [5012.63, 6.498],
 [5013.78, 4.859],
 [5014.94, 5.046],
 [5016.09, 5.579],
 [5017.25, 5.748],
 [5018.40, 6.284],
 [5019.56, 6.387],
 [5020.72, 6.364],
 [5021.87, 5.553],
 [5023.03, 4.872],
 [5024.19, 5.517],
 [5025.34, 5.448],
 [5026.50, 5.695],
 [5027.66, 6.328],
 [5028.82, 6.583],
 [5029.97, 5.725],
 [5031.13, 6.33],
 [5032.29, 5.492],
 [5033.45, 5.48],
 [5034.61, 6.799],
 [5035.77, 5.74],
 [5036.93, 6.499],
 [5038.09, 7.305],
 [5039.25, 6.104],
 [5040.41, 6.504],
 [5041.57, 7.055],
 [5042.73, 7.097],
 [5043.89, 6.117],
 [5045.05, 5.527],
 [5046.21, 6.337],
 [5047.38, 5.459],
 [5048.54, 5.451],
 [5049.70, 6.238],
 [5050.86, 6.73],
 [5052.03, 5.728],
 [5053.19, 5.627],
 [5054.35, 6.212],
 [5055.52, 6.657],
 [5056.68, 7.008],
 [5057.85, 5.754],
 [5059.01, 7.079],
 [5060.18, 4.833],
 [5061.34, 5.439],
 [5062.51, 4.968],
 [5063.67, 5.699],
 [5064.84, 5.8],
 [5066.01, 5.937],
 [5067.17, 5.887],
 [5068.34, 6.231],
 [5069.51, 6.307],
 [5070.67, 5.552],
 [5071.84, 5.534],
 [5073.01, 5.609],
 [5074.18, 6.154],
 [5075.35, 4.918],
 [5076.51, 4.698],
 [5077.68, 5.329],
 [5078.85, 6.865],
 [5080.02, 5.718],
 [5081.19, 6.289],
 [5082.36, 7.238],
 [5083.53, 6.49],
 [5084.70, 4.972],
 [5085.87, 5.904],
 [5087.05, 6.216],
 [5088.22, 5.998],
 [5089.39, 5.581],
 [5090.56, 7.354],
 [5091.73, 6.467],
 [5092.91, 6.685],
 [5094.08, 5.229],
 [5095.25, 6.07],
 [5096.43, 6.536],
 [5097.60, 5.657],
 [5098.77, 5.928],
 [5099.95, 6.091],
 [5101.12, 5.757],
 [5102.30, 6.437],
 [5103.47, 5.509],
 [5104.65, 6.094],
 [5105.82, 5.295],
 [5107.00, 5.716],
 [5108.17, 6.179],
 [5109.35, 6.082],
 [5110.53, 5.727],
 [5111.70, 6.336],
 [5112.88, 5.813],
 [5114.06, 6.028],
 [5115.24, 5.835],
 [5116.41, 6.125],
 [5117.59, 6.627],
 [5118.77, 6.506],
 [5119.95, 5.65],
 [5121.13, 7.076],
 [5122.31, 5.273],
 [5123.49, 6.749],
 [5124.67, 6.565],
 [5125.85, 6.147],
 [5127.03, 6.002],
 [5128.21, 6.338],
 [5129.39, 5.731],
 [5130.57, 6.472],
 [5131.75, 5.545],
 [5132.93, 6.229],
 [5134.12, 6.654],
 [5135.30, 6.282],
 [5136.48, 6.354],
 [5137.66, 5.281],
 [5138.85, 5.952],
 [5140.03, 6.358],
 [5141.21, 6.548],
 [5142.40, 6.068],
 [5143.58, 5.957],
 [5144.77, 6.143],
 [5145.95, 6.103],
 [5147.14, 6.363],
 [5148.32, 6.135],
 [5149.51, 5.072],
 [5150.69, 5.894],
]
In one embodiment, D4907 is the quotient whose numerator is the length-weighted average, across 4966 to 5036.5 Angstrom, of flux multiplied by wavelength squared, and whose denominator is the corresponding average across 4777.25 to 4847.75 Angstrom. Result 0.8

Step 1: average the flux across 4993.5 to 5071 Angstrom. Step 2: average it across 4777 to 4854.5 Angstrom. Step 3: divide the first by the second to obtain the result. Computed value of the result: 0.8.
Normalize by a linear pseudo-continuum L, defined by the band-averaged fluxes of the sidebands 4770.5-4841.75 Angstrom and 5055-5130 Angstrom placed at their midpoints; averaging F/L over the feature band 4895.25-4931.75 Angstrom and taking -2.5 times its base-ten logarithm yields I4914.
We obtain 0.22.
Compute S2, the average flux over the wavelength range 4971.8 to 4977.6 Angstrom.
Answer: 6.02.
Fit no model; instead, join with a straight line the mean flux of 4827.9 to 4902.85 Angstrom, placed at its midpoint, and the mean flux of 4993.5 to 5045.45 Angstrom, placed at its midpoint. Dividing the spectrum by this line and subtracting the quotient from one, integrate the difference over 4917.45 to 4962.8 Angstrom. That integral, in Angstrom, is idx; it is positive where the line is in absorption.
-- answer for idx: 6.7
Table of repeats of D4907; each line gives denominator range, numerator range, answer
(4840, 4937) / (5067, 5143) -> 1.02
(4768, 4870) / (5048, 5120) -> 0.88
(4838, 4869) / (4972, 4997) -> 0.87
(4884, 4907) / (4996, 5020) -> 0.95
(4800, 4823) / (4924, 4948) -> 0.73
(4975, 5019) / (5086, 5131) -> 1.06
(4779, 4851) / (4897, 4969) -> 0.81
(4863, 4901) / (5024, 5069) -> 0.96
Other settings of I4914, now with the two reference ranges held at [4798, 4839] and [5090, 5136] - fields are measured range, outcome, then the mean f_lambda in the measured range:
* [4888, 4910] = 0.138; 6.43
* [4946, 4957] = 0.147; 6.12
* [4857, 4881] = 0.087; 6.89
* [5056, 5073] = 0.095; 5.86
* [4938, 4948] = 0.147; 6.16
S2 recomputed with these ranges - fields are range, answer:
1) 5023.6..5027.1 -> 5.55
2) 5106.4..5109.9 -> 5.99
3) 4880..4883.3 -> 6.86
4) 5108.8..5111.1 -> 5.89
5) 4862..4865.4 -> 7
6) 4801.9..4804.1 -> 7.41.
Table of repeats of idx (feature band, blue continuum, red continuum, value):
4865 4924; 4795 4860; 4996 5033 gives 4.8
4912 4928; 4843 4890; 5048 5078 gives 2.6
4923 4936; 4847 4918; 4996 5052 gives 3.6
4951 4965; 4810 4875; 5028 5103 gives 0.9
